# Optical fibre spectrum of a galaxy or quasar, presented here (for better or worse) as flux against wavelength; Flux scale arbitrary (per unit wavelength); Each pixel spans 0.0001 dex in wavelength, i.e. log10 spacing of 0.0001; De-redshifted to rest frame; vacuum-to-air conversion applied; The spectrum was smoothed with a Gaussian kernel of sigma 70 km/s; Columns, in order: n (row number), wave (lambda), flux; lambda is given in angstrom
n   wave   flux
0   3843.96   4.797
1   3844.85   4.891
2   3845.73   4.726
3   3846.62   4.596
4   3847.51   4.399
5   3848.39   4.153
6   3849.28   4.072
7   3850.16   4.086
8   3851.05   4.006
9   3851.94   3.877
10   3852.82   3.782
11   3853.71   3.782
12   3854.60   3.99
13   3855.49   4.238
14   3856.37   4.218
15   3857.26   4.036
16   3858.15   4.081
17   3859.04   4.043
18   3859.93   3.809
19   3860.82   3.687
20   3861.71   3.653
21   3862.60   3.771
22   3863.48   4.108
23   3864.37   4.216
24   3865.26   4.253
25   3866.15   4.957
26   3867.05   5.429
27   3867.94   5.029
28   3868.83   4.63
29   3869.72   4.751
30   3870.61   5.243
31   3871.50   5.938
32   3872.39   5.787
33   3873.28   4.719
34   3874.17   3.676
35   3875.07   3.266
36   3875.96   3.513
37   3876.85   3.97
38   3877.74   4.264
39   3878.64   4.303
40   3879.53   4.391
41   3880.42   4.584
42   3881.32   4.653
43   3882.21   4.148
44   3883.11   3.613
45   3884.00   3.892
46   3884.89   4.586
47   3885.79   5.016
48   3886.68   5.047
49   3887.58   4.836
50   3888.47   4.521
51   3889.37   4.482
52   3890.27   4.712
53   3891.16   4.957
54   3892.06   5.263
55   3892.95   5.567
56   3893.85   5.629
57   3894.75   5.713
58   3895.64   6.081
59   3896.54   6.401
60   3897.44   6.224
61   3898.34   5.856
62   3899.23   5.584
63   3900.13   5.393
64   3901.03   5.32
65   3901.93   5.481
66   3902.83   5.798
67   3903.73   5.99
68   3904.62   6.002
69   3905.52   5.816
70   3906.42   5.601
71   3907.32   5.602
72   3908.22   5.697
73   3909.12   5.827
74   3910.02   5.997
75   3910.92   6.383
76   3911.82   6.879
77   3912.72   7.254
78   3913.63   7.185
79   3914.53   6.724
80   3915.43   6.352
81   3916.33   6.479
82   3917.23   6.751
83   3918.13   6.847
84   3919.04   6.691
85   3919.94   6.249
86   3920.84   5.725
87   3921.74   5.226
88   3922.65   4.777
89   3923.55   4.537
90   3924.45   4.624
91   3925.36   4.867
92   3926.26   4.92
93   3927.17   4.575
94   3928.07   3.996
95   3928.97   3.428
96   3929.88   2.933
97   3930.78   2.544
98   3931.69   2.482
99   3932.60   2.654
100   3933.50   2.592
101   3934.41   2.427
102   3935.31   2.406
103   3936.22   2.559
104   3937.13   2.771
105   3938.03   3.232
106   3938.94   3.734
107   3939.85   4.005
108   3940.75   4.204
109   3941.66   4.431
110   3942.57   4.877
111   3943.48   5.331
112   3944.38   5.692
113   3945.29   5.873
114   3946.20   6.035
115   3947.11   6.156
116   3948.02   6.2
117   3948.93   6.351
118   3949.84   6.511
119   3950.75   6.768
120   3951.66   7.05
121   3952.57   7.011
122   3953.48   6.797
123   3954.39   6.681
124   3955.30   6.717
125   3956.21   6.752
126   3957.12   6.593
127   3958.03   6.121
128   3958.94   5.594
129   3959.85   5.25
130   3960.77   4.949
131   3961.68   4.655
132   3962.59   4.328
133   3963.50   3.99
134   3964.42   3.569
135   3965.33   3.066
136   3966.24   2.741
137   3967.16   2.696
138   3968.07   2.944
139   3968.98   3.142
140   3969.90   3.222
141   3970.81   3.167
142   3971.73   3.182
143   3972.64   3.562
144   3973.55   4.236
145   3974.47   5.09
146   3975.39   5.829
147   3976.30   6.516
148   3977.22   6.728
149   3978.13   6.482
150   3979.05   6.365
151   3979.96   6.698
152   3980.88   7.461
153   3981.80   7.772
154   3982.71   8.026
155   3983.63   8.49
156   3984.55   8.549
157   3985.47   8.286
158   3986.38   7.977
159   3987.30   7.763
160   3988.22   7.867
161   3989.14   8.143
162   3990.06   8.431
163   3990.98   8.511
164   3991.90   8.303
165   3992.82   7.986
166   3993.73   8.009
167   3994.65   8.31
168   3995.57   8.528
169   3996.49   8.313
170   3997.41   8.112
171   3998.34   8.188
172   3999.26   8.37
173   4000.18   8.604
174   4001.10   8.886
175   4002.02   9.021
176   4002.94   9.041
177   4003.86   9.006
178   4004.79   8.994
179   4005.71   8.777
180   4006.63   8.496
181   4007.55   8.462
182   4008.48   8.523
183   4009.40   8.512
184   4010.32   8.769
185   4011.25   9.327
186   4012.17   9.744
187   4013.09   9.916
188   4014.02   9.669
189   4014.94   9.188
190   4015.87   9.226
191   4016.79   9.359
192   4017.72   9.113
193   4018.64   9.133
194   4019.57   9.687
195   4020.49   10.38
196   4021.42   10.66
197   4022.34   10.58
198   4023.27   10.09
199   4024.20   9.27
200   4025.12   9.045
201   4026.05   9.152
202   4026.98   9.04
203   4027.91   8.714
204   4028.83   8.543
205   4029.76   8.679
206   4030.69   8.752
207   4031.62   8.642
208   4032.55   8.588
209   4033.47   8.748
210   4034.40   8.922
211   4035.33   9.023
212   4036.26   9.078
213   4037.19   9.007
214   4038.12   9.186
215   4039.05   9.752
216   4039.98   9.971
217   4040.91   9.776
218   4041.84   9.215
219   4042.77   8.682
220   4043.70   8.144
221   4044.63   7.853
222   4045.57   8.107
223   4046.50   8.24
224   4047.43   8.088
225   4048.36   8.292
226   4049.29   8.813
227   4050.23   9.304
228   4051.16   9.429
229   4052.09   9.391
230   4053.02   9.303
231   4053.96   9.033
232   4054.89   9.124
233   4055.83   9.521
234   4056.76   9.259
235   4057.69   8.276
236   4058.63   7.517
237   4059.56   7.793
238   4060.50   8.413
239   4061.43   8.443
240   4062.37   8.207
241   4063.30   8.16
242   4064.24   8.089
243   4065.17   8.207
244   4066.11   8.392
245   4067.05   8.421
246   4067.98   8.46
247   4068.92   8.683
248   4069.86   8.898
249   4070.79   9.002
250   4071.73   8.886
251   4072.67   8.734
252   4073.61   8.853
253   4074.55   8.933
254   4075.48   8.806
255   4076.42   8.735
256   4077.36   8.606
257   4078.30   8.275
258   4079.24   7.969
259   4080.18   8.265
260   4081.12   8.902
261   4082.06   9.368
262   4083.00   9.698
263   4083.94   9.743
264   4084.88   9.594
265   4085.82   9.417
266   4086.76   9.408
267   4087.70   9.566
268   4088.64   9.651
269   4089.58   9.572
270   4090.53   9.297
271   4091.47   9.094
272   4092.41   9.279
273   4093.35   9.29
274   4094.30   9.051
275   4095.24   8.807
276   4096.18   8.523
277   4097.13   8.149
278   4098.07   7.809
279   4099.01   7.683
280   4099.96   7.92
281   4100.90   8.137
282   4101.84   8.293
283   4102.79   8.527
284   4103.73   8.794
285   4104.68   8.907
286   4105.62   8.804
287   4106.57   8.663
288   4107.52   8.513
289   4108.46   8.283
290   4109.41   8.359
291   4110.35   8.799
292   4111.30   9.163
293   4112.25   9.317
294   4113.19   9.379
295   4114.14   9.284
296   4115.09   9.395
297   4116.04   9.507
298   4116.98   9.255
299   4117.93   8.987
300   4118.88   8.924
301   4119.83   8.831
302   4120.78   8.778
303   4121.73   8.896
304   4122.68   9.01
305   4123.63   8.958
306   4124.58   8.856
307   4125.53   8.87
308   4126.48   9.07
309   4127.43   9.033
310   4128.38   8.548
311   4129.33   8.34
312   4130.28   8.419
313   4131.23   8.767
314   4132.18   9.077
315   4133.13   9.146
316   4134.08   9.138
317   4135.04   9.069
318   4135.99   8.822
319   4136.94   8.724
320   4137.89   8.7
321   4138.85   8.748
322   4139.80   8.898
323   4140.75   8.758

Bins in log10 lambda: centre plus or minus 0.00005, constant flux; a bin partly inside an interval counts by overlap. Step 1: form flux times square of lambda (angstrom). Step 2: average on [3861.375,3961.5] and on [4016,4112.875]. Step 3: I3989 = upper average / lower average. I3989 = 1.88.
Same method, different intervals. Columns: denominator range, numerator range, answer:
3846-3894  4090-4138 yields 2.26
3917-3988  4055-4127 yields 1.82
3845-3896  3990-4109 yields 2.16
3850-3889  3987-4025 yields 2.21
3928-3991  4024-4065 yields 1.74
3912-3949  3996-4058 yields 1.98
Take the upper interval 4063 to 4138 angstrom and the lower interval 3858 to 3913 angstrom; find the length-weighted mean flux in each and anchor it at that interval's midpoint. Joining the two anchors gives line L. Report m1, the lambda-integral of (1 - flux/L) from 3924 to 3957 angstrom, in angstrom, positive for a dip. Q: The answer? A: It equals 7.0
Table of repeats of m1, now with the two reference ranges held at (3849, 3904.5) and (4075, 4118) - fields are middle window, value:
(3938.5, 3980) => 7.18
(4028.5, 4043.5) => -2.51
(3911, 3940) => 4.63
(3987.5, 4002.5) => -3.02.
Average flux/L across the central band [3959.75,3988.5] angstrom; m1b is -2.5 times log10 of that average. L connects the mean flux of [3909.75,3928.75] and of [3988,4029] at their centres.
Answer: 0.39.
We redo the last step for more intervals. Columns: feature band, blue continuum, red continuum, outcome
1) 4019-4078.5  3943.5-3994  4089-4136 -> -0.173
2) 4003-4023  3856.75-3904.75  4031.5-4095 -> -0.200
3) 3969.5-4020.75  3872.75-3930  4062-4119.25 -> -0.122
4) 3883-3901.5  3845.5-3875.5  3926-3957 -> -0.160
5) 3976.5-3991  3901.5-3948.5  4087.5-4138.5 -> -0.227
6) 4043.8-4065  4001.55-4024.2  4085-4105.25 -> 0.063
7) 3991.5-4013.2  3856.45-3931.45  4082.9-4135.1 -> -0.231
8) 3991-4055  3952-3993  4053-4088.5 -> -0.212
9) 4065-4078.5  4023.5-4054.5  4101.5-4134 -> 0.028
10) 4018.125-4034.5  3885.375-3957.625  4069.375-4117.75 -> -0.232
